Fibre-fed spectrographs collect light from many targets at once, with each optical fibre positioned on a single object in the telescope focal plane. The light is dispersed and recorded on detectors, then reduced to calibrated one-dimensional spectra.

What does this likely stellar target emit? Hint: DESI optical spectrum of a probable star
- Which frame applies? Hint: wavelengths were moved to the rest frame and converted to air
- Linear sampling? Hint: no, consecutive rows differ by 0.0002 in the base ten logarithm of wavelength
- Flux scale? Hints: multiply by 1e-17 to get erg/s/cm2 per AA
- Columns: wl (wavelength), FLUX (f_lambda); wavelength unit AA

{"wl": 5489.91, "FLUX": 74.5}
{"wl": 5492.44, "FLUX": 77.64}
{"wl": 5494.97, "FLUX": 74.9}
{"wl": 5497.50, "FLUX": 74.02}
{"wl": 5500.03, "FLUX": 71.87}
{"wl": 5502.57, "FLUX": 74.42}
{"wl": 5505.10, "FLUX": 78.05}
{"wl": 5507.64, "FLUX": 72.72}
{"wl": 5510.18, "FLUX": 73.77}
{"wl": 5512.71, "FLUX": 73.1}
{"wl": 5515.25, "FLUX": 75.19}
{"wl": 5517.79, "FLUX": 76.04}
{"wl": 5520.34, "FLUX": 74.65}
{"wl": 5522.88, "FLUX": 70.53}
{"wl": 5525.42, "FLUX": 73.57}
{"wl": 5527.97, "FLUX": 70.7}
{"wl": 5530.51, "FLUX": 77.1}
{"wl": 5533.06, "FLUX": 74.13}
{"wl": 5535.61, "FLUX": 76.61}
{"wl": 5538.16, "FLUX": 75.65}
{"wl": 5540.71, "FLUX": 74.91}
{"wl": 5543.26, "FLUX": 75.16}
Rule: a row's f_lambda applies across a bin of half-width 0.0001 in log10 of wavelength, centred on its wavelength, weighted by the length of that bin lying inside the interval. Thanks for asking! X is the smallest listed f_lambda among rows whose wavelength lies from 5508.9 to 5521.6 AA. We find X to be 73.1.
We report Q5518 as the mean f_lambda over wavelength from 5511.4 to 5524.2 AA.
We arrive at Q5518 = 73.9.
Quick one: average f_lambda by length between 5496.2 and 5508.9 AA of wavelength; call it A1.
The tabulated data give 74.2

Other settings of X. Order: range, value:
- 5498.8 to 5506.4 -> 71.87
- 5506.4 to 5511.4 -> 72.72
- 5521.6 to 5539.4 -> 70.53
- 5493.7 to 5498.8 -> 74.02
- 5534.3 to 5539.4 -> 75.65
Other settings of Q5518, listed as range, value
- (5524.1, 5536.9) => 74.4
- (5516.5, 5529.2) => 73.1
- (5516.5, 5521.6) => 75.2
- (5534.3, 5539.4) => 76.1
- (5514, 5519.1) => 75.5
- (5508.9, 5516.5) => 74.1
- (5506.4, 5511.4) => 73.2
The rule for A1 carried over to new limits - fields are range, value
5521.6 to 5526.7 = 72.1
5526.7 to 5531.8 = 74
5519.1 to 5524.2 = 72.7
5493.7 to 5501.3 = 73.6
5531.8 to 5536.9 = 75.4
